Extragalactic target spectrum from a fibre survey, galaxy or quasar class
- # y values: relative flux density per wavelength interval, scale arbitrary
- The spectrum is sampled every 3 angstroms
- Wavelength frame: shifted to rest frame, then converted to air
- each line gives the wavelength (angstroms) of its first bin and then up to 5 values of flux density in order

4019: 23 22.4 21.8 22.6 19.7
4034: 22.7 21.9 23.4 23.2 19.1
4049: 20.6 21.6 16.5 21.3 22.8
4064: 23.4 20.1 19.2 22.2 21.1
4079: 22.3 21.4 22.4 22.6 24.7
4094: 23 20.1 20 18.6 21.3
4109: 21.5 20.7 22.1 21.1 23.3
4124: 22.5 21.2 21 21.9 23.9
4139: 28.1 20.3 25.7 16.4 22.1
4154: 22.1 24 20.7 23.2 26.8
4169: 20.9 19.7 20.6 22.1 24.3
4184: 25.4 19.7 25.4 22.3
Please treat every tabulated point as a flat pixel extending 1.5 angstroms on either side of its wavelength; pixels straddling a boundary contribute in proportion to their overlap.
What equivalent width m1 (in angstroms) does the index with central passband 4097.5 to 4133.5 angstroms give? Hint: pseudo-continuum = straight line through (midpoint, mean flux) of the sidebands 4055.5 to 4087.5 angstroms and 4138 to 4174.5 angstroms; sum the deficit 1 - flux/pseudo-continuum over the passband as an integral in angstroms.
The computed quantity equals 1.2 angstroms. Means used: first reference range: 21.5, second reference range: 22.4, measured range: 21.2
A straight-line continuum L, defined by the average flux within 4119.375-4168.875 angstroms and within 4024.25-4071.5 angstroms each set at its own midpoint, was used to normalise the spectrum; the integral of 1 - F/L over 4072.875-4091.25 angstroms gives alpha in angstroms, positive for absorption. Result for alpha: -0.4 angstroms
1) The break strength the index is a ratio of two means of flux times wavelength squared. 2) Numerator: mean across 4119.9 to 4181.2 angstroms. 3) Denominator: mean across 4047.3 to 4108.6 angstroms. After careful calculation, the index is 1.09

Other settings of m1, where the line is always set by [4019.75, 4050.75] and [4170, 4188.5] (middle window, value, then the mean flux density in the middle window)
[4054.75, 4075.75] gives 0.7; 21.1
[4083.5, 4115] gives 0.5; 21.5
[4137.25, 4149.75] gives -0.4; 22.6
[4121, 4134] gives 0.0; 21.8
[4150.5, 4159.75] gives -0.3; 22.5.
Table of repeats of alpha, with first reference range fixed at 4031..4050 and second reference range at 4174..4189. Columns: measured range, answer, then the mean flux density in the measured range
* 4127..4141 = -0.7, 23.3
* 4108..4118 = 0.3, 21.4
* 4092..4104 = 0.7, 20.7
